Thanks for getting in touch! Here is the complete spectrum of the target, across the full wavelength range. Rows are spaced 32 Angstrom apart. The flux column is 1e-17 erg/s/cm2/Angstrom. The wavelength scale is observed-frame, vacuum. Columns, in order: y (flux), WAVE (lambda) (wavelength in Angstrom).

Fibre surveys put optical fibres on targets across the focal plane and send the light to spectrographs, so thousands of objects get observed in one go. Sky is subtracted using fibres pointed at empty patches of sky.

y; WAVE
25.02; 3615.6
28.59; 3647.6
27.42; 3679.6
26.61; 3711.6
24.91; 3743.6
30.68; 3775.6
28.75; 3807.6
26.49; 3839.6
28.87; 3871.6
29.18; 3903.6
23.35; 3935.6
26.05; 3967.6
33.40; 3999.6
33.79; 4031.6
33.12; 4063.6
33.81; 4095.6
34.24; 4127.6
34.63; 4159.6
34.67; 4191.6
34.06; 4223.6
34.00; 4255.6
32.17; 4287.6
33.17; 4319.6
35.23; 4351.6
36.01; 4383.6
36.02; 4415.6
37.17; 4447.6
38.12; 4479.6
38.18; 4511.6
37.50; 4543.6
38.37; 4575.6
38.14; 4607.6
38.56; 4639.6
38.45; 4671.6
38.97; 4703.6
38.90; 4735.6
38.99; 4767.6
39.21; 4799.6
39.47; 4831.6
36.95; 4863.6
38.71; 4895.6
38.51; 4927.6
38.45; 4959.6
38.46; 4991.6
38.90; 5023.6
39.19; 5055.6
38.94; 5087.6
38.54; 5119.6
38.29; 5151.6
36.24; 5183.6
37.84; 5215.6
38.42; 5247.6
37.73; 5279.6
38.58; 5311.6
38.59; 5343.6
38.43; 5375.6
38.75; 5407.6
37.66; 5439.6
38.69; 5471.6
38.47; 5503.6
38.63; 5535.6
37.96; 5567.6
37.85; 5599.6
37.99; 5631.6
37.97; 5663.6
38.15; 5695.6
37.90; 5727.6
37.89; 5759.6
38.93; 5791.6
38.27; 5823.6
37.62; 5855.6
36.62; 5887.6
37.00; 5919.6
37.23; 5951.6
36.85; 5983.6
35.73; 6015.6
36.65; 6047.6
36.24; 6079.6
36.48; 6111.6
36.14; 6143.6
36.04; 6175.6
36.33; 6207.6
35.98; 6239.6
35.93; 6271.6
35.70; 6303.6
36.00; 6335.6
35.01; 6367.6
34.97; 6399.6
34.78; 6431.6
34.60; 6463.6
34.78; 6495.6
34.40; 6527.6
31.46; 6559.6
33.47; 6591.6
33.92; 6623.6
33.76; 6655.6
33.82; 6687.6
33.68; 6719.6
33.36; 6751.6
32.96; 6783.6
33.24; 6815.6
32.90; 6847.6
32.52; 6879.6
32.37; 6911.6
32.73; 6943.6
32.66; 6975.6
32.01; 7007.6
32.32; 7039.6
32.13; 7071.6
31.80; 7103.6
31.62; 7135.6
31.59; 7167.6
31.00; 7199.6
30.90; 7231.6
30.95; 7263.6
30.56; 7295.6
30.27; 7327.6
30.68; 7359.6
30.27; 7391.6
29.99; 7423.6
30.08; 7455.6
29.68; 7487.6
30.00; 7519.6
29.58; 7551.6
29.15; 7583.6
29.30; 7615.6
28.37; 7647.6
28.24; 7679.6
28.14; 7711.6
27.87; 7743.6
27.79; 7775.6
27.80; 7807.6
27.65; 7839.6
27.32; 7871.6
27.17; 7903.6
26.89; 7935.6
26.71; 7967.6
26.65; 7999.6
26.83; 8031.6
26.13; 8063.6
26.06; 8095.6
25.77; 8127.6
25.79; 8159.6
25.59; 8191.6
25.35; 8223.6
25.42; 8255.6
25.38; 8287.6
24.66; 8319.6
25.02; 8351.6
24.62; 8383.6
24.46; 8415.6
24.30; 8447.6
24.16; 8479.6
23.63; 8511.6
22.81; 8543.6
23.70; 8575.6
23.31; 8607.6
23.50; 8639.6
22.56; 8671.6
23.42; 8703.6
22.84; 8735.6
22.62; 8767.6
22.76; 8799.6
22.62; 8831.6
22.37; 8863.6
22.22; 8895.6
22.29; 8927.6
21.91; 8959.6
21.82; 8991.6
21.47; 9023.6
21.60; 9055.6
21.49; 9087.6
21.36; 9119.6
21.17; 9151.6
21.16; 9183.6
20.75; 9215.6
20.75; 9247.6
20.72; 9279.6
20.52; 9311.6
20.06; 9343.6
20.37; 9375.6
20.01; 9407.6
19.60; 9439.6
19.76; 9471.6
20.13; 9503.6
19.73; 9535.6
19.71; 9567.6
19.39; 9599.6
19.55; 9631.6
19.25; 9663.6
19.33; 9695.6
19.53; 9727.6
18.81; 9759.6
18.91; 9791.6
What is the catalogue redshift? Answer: 0.000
